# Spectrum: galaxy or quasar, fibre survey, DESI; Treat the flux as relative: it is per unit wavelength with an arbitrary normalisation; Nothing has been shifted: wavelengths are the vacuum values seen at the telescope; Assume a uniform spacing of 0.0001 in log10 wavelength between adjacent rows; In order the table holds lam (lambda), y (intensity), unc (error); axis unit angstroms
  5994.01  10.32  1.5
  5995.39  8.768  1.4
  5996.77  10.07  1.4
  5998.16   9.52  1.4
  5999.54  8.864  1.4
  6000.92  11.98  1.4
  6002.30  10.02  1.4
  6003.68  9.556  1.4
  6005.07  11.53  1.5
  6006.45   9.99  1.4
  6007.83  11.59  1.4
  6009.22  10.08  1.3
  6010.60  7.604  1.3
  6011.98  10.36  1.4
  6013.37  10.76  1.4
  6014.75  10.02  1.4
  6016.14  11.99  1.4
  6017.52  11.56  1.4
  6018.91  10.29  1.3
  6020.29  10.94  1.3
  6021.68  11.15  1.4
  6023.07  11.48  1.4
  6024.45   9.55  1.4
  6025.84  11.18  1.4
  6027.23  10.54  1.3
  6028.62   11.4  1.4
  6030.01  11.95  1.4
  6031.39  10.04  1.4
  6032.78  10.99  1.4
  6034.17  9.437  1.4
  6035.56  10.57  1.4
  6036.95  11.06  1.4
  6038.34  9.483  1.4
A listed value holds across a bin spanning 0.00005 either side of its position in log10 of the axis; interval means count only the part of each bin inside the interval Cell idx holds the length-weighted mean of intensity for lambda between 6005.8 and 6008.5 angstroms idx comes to 10.8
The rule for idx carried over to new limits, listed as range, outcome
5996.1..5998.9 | 9.75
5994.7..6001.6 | 9.83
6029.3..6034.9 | 10.6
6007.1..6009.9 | 10.8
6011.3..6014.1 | 10.5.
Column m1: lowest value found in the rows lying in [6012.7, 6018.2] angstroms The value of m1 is 10.02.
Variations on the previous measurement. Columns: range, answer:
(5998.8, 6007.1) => 8.864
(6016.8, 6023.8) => 10.29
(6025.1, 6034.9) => 9.437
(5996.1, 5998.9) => 9.52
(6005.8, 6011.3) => 7.604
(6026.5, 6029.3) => 10.54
